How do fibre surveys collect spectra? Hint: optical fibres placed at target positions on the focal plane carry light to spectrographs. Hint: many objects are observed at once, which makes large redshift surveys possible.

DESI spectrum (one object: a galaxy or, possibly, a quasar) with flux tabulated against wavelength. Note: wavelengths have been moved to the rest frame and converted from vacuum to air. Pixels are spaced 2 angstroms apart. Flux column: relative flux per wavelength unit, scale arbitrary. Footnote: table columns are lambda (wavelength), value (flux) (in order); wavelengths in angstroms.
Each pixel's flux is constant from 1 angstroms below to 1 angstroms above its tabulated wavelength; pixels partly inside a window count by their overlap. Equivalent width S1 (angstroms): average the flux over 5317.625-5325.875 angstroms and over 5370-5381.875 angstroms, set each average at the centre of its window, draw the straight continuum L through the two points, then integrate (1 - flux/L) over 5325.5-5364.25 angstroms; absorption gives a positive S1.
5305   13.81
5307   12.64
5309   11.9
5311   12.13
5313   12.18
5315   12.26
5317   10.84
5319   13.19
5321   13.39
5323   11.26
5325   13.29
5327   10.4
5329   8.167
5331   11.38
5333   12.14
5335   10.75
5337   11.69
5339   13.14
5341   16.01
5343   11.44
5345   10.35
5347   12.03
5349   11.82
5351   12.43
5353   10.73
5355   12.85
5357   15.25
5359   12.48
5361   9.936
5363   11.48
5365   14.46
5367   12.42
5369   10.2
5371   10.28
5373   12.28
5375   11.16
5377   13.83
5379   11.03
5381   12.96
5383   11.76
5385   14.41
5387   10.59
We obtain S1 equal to 1.6 angstroms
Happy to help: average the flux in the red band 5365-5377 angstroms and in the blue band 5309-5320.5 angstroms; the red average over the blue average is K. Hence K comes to 1.0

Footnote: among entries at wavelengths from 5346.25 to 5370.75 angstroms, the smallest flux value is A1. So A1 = 9.936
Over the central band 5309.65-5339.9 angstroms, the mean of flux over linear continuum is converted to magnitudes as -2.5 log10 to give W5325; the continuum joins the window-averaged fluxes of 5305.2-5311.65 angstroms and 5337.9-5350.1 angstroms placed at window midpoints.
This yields 0.06 mag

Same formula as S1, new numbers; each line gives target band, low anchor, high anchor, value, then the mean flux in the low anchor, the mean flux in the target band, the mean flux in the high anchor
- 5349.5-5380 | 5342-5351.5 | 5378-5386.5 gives -0.1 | 11.6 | 12.1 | 12.4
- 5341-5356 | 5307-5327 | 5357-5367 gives 0.5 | 12.2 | 12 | 12.4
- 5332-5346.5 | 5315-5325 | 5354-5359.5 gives 0.9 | 12.3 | 12.2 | 13.6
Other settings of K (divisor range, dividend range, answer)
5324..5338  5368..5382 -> 1.05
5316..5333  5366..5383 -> 1.02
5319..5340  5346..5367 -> 1.06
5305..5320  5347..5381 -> 0.98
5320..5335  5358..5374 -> 1.03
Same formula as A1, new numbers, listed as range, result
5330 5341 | 10.75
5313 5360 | 8.167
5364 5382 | 10.2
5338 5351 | 10.35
